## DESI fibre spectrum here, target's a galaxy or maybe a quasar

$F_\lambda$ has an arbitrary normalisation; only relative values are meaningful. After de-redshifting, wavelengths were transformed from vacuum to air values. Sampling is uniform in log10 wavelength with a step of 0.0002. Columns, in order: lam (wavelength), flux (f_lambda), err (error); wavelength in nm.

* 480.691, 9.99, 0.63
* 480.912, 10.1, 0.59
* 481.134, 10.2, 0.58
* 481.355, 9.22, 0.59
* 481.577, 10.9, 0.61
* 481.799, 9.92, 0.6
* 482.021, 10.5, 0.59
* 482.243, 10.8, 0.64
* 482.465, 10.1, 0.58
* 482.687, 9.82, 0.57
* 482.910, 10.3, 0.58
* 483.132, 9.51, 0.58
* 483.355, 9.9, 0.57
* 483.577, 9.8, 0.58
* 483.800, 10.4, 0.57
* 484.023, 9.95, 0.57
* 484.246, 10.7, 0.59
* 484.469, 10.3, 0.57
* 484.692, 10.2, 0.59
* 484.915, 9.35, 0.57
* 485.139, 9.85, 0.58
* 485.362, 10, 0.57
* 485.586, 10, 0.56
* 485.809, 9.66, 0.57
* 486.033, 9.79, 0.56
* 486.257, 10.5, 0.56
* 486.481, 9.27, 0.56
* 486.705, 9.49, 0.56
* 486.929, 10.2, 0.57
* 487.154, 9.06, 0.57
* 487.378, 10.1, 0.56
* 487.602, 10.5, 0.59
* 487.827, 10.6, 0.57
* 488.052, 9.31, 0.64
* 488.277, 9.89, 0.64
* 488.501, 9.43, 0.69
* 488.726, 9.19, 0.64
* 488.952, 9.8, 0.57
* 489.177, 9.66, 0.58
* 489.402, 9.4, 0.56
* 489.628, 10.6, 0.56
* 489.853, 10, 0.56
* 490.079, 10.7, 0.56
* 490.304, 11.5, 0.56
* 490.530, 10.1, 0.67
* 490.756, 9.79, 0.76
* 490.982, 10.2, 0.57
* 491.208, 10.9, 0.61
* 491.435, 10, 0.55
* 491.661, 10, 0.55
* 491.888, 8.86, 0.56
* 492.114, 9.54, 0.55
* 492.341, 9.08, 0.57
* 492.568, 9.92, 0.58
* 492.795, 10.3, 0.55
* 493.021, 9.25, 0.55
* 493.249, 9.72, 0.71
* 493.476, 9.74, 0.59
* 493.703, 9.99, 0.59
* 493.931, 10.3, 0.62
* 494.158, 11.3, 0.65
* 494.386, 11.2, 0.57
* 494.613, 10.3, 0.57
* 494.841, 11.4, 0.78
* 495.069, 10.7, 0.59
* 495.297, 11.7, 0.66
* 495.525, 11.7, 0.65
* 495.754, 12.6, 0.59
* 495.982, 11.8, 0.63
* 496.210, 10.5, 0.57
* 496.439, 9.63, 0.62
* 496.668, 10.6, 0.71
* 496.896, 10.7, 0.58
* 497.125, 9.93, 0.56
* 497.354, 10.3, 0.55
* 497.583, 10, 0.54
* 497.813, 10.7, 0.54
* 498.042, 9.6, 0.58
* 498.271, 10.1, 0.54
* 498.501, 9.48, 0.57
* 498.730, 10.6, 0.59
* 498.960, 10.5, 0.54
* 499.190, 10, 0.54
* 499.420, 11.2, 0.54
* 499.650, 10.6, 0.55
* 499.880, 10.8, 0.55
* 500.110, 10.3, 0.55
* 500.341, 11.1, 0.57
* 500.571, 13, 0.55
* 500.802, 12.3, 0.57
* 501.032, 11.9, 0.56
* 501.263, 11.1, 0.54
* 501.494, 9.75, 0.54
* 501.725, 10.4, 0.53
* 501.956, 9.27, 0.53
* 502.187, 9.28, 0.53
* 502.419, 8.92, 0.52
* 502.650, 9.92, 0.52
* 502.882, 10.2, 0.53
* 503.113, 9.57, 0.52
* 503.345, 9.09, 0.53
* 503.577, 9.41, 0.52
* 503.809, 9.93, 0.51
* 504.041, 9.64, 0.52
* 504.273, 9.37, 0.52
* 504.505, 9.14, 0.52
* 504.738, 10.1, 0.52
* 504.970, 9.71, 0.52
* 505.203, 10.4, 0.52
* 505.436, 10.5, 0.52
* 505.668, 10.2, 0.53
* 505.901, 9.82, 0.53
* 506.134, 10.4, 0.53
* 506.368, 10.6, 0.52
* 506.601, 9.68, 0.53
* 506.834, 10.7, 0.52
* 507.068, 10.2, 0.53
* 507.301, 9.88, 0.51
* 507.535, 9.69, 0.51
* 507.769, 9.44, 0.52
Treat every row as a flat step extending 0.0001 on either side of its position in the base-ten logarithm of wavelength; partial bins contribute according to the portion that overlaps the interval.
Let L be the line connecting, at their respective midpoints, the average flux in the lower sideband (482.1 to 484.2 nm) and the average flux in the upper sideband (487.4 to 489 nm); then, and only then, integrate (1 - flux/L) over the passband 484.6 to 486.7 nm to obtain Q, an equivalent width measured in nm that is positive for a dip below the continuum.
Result 0.03 nm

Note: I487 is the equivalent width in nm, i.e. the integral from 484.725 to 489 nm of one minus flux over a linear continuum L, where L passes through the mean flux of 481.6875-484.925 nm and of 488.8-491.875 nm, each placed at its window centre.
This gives 0.14 nm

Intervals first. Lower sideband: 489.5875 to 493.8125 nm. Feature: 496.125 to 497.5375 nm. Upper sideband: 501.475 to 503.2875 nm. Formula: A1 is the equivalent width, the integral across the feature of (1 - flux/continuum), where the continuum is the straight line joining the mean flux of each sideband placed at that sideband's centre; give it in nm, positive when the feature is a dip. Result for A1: -0.062 nm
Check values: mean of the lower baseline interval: 10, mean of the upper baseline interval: 9.64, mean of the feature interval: 10.3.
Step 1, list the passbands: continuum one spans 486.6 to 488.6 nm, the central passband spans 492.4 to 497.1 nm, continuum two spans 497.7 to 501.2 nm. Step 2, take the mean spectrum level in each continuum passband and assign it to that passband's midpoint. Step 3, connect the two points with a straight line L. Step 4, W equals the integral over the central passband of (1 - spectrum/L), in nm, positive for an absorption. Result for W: -0.09 nm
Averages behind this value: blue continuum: 9.85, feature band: 10.6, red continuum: 10.8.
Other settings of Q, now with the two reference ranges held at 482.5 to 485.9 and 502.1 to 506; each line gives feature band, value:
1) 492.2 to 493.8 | 0.03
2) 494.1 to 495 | -0.11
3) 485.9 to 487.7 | 0.02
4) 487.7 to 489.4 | 0.04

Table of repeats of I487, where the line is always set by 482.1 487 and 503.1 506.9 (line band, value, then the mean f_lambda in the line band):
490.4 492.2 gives 0.004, 9.94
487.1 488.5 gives 0.010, 9.91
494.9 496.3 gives -0.221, 11.5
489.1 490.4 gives -0.045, 10.3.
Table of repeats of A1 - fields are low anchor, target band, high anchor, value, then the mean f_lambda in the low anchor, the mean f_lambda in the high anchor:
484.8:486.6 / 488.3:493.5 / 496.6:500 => 0.06 nm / 9.8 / 10.3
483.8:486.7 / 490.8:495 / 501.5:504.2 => -0.13 nm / 9.96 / 9.61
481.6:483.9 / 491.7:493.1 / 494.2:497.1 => 0.17 nm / 10.1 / 11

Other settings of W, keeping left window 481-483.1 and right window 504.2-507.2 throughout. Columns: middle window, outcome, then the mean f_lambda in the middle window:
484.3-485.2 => 0.02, 9.98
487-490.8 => 0.06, 9.98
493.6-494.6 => -0.05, 10.7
